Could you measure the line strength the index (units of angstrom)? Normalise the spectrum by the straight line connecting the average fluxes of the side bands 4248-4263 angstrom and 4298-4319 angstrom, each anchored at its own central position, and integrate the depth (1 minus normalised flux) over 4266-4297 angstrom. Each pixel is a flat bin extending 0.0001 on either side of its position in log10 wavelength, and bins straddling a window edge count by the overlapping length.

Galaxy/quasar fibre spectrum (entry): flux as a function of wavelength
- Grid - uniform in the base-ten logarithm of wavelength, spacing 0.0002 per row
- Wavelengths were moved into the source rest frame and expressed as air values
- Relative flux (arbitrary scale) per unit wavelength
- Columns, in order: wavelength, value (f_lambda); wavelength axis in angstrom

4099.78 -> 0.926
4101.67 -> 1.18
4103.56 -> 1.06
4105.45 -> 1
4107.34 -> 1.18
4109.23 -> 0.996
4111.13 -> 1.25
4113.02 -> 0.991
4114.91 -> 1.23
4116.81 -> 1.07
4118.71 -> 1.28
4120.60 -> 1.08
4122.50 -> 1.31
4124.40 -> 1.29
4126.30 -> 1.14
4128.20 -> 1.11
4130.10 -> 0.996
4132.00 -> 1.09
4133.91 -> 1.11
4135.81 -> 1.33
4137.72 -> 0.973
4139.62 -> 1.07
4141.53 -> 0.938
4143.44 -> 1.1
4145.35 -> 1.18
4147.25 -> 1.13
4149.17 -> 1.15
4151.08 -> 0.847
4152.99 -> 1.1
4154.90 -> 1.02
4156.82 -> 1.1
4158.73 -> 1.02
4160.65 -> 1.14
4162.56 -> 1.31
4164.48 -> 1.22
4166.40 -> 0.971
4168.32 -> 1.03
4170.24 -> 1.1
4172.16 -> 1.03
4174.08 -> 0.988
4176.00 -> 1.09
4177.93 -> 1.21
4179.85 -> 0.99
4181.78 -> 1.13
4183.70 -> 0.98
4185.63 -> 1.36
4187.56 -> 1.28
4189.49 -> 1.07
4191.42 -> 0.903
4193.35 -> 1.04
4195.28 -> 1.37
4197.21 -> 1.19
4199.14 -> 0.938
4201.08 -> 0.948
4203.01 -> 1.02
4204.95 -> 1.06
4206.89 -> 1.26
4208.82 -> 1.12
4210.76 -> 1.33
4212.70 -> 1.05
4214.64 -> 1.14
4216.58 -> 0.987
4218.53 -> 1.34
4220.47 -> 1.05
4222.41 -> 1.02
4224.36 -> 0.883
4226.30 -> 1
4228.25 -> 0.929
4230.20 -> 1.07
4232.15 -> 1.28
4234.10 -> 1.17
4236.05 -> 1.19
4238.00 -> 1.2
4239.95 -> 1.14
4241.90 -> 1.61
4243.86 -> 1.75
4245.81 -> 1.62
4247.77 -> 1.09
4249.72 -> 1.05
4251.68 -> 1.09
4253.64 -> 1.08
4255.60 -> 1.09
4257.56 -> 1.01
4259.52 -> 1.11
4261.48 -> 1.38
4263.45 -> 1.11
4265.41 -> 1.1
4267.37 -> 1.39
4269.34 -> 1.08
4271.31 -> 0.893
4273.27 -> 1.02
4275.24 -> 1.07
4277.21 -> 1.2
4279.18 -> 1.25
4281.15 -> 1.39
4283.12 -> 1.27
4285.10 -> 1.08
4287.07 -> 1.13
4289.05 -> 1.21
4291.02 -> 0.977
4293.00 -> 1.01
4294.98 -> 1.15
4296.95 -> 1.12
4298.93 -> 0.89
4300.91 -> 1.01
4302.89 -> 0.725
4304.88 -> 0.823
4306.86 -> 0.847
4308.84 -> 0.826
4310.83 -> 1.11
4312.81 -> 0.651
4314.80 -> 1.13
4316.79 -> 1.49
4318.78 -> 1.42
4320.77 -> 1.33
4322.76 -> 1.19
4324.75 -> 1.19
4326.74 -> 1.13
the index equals -2.8 angstrom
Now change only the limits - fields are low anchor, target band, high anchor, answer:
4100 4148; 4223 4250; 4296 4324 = -3.6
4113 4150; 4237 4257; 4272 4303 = -2.8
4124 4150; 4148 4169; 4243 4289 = 0.7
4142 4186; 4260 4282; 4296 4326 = -2.2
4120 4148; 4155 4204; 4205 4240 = 1.1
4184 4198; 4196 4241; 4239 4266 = 3.4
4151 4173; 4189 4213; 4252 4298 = 0.0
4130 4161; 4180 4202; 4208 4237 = -0.3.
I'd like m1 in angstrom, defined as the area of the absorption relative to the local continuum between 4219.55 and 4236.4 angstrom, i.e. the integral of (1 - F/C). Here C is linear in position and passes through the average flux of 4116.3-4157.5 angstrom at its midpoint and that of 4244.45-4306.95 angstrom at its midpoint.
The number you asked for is 0.7 angstrom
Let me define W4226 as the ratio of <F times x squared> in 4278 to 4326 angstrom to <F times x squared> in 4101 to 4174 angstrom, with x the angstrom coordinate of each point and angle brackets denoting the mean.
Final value 1.1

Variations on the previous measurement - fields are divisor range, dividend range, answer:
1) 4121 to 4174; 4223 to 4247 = 1.17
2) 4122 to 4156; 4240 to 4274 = 1.16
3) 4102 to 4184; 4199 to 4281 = 1.09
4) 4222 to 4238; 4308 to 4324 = 1.11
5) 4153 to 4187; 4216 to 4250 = 1.12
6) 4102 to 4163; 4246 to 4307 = 1.06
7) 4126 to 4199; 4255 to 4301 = 1.08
